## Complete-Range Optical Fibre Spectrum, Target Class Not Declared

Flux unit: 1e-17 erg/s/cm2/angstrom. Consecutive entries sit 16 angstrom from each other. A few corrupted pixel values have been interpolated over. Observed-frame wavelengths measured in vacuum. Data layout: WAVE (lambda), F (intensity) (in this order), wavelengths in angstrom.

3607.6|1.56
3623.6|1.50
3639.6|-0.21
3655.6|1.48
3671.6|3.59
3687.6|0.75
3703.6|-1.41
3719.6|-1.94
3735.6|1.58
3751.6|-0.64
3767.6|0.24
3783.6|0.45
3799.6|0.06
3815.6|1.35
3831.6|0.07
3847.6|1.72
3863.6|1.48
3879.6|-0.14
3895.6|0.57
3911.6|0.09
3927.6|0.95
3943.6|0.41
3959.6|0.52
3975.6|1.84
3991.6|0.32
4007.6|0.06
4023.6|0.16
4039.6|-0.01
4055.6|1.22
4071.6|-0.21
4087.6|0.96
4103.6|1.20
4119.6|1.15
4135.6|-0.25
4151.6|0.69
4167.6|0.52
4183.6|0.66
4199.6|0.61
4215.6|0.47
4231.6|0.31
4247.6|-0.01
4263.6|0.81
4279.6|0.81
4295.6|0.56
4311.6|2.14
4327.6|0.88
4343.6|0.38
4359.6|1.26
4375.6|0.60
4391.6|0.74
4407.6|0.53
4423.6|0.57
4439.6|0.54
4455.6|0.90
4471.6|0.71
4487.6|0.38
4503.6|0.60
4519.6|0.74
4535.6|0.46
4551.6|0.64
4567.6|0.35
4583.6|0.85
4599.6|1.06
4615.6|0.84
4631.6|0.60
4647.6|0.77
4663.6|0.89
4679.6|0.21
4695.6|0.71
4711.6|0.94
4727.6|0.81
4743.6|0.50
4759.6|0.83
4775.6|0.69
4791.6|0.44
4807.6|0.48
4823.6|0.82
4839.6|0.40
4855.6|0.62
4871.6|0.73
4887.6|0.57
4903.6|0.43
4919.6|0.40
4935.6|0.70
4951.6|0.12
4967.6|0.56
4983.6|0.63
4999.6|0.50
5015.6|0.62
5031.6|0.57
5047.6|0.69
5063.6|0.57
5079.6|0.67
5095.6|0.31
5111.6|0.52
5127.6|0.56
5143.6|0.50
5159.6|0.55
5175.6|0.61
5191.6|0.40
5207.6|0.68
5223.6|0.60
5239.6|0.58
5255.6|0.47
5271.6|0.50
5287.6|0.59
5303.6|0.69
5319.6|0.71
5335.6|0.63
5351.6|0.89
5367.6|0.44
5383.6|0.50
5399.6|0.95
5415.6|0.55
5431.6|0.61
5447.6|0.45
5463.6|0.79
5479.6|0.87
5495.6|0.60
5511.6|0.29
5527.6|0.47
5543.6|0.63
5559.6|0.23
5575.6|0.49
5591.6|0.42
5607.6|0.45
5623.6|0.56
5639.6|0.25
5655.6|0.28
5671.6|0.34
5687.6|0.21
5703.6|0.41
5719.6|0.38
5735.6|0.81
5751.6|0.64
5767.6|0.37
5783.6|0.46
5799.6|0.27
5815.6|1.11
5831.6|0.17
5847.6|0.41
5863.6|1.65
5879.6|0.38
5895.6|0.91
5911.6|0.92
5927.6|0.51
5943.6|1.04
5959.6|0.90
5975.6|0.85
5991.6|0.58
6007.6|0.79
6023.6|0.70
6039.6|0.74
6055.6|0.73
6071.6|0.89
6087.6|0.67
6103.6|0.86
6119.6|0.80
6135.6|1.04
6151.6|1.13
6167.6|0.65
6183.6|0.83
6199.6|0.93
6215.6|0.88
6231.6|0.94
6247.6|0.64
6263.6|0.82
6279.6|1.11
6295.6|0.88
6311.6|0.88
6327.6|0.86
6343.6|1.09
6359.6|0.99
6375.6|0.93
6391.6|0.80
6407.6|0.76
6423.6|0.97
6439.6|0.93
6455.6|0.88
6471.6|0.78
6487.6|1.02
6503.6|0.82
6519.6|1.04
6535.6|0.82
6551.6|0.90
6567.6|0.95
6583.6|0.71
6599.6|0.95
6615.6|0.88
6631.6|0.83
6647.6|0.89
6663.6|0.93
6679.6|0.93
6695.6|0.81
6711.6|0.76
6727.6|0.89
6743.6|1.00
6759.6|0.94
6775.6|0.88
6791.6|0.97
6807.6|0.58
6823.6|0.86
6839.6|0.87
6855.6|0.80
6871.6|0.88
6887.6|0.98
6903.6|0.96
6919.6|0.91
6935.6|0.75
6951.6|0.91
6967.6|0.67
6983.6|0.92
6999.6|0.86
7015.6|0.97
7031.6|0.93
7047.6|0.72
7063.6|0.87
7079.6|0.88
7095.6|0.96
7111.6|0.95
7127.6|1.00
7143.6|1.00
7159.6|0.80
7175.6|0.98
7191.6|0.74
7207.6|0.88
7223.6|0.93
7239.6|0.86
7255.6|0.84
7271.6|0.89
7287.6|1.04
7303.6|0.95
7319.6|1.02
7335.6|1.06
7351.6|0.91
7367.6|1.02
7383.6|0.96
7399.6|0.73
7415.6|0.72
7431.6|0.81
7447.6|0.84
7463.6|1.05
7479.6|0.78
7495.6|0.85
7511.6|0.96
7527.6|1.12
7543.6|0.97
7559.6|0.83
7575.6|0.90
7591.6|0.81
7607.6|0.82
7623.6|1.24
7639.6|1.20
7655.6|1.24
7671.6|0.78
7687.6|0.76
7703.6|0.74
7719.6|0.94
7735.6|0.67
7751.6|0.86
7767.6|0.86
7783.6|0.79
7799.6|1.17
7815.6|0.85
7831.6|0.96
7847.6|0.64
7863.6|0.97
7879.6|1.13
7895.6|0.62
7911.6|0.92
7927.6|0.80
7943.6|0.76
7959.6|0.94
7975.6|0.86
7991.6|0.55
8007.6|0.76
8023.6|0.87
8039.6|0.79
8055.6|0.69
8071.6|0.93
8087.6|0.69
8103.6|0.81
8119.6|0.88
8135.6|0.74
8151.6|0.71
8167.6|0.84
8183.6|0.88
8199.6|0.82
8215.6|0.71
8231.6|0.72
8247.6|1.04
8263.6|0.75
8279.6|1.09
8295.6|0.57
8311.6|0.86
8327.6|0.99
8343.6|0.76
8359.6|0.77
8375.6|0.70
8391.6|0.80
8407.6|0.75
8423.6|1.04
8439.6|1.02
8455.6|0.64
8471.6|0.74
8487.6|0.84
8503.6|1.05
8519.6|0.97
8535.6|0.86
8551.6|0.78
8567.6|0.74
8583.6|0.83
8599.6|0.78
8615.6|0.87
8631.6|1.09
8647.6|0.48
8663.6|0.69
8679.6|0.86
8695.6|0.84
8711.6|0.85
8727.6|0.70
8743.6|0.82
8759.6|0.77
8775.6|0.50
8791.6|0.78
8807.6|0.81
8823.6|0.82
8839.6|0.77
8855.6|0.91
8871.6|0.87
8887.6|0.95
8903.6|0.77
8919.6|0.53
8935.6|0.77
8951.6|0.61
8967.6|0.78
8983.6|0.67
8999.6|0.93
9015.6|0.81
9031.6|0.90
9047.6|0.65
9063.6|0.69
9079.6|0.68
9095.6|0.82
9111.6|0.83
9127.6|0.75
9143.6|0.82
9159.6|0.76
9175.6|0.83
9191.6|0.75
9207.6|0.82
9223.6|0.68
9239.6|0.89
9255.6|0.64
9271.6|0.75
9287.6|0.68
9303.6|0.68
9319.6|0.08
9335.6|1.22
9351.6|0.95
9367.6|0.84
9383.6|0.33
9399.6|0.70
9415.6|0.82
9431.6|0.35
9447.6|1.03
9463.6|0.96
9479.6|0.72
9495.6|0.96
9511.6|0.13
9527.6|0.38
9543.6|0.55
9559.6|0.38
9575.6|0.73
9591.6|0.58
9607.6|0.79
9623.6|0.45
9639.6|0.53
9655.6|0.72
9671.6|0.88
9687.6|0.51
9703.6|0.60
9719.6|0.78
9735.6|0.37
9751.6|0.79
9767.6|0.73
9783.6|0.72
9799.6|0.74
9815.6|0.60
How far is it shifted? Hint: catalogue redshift 0.57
